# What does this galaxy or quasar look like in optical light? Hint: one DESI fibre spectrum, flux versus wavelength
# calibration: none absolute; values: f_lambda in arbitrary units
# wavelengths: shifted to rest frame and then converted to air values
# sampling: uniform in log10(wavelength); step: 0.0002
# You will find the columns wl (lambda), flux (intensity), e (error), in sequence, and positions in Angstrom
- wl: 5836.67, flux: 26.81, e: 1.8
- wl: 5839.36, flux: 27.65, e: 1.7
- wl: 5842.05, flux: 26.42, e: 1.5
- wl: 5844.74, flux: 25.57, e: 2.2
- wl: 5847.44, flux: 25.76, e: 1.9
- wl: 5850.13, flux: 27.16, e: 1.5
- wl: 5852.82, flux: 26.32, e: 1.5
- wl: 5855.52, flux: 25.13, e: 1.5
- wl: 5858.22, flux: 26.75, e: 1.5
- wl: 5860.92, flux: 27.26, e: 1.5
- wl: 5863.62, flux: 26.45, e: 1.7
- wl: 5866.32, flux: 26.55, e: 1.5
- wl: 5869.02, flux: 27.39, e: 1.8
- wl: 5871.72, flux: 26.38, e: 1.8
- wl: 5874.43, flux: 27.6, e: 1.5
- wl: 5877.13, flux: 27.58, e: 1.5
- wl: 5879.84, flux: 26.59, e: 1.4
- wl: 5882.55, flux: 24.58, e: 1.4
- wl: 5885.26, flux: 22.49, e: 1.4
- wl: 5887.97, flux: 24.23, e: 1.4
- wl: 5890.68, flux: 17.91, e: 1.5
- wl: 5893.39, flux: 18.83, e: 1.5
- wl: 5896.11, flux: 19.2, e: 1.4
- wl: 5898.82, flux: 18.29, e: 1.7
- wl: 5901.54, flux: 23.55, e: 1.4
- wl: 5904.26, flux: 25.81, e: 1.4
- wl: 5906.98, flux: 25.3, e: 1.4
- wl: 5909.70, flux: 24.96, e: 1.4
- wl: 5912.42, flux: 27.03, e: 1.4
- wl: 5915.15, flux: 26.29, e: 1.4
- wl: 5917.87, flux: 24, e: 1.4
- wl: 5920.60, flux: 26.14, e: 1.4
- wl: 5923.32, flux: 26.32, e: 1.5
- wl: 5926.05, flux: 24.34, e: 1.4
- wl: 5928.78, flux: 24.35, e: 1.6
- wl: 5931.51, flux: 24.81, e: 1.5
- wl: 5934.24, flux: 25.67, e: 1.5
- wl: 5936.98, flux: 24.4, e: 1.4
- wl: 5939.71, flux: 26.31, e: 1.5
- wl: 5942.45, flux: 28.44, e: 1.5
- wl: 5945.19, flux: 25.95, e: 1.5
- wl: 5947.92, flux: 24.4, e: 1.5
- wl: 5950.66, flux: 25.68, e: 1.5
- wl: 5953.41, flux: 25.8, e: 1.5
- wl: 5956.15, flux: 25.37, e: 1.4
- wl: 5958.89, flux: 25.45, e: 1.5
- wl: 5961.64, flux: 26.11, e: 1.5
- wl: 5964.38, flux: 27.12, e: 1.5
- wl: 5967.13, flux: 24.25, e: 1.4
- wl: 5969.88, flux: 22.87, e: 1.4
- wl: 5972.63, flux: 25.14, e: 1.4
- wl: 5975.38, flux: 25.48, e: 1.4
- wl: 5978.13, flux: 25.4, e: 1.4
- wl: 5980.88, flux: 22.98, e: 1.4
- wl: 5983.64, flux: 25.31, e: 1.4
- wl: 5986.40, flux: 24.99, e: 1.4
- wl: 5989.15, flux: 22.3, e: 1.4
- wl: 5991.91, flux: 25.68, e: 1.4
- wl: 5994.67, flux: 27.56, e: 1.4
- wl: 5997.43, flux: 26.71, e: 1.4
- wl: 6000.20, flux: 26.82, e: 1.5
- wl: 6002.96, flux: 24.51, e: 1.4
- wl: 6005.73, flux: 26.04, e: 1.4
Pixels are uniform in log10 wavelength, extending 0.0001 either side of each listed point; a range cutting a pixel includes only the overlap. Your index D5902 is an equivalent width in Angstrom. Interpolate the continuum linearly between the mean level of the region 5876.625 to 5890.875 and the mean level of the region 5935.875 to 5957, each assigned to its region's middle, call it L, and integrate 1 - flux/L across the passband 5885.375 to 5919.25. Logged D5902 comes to 2.4 Angstrom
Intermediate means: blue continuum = 24.2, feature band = 22.9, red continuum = 25.8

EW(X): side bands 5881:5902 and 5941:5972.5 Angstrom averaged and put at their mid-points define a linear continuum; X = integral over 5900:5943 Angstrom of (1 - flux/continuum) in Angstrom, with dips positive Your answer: -4.2 Angstrom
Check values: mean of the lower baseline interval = 21.1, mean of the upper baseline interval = 25.6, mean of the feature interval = 25.4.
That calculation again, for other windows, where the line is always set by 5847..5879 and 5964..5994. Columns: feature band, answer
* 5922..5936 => 0.3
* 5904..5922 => 0.1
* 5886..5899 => 3.1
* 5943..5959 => -0.3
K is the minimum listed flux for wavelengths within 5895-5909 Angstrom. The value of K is 18.29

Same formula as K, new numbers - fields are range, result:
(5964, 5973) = 22.87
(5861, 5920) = 17.91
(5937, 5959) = 24.4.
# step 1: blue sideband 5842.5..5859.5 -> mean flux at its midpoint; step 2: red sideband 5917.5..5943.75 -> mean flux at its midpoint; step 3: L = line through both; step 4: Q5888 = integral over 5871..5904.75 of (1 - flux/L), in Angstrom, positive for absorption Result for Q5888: 3.5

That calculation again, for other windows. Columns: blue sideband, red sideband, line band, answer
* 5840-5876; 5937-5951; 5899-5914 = 0.8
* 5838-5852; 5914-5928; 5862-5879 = -0.6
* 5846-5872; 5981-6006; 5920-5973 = 0.7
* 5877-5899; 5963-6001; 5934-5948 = -1.3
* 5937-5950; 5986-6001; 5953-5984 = 0.9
